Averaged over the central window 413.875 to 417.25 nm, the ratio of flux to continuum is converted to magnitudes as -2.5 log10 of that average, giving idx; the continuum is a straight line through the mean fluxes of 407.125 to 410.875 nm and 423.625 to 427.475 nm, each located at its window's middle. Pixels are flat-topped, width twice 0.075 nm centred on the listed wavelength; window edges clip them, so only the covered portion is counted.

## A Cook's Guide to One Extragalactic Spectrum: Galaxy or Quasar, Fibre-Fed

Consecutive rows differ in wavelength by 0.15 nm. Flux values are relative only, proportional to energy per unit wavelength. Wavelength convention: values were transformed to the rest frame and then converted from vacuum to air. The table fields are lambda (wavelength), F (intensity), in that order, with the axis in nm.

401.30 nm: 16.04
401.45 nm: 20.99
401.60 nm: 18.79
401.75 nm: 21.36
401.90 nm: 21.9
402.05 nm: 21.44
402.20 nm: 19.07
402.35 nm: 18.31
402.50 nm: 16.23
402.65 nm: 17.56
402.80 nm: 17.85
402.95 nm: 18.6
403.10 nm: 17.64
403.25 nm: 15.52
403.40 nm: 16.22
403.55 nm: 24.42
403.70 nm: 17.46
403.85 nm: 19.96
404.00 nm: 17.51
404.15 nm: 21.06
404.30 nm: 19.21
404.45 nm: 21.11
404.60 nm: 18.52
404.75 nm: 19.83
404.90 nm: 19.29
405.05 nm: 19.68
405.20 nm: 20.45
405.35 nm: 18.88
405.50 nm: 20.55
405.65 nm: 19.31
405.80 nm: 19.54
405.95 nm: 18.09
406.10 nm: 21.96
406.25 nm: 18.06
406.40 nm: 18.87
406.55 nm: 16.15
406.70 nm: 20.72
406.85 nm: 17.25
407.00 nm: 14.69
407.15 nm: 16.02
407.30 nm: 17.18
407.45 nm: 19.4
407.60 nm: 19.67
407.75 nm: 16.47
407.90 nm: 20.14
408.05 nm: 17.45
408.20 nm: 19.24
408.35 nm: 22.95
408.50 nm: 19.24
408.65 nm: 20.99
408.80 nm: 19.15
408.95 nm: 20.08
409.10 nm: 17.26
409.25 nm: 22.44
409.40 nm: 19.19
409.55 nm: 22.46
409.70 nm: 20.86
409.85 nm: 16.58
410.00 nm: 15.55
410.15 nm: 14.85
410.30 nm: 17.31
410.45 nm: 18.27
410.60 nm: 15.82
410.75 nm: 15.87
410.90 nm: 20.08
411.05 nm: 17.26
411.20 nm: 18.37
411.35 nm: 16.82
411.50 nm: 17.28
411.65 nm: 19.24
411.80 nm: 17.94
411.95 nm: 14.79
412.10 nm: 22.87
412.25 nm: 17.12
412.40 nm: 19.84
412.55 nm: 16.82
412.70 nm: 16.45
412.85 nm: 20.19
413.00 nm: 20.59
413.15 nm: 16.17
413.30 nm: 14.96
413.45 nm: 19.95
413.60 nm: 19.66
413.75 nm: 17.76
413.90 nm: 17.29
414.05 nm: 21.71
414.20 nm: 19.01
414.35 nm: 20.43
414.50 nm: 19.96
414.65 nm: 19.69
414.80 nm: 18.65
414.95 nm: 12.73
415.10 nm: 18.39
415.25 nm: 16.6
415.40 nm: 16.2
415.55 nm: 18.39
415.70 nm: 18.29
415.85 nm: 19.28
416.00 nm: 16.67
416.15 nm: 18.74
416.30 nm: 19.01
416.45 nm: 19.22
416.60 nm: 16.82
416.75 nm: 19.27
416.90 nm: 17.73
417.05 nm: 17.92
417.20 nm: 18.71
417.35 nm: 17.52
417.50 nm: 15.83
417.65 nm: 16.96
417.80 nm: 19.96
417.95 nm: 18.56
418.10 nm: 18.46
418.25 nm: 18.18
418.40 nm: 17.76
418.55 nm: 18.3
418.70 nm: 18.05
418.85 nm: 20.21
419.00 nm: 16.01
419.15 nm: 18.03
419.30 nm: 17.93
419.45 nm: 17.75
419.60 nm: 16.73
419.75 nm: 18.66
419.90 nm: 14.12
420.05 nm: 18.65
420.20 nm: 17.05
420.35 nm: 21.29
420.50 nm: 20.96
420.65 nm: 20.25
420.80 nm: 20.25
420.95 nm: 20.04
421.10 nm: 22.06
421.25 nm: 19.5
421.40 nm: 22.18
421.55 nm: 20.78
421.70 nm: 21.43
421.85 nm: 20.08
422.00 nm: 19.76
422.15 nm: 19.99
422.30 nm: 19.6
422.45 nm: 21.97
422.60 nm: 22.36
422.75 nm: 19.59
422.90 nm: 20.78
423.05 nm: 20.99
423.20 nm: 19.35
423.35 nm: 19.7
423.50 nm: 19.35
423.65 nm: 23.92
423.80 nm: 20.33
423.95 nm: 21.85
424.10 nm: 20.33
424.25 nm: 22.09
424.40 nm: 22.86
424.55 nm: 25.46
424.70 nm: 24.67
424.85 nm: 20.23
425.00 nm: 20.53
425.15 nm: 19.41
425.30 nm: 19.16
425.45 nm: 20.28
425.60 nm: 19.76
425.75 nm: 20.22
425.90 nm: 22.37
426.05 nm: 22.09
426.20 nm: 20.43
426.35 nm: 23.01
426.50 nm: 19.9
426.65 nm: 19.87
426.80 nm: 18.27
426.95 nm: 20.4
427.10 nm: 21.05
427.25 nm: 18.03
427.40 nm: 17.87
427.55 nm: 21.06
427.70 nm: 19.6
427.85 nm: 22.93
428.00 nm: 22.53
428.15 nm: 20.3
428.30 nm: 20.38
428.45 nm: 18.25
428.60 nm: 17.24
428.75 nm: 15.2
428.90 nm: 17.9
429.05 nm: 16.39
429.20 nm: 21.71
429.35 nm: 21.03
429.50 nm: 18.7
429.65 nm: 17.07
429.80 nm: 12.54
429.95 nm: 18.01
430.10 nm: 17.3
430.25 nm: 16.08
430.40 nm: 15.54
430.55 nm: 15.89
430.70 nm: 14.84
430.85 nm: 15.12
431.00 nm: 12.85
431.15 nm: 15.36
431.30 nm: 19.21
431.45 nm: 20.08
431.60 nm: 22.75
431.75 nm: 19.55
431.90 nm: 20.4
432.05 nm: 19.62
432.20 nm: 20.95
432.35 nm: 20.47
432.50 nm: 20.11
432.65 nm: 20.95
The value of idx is 0.07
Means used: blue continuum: 18.6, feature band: 18.3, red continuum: 20.9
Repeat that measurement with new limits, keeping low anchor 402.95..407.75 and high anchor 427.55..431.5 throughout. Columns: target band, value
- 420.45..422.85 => -0.14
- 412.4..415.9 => 0.01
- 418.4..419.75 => 0.02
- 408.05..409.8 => -0.08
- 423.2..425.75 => -0.17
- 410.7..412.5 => 0.02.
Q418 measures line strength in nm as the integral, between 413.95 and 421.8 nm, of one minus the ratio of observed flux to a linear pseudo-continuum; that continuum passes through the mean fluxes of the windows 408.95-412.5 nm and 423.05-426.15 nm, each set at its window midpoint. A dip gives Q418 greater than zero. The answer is 0.46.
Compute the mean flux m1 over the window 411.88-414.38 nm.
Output 18.5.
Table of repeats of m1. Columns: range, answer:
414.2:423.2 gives 18.8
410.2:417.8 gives 18.1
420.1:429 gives 20.5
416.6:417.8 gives 17.8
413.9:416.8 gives 18.3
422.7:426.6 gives 21.1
